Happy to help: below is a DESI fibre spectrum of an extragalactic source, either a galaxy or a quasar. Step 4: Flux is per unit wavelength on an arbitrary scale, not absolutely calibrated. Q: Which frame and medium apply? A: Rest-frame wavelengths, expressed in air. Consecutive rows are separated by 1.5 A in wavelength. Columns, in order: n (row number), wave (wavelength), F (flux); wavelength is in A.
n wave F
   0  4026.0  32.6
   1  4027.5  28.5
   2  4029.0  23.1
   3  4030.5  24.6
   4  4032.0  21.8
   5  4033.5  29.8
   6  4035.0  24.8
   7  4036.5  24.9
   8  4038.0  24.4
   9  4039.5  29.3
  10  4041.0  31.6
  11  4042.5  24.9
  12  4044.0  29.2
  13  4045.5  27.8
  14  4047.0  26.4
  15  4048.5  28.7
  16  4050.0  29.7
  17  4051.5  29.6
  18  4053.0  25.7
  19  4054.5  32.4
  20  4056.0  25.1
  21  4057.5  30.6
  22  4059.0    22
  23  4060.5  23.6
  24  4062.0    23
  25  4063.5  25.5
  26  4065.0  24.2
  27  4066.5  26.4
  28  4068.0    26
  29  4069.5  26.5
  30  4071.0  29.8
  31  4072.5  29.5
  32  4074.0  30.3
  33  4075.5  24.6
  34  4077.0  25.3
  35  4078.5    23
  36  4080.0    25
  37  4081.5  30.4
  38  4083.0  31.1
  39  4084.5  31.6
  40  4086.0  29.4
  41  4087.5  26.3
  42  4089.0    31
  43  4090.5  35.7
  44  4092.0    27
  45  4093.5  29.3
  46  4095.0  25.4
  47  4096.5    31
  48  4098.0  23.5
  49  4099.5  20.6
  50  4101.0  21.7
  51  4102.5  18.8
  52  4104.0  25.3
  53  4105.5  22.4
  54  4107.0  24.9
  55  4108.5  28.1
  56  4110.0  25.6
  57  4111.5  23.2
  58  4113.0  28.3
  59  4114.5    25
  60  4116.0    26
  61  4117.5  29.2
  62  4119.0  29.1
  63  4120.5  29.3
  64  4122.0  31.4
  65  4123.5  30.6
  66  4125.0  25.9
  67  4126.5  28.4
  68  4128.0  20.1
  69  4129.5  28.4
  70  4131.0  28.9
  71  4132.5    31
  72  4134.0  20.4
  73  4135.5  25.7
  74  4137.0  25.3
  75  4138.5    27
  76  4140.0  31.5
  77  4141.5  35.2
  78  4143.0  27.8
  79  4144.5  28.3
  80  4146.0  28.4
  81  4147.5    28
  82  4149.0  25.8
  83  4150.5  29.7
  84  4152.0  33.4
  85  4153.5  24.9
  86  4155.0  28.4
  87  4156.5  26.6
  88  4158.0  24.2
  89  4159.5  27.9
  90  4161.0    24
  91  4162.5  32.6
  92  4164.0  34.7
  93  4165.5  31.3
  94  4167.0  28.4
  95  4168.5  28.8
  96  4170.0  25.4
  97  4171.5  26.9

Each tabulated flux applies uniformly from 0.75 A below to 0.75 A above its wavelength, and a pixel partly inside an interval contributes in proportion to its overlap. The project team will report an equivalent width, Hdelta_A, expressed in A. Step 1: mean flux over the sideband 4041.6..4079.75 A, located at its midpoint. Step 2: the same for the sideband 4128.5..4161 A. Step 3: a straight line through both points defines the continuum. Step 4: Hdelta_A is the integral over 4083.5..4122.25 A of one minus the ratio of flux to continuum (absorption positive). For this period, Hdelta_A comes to 0.6 A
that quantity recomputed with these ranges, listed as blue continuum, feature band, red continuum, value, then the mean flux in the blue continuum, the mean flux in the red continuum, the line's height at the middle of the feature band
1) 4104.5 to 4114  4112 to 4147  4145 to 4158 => -1.6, 25.4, 27.9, 26.6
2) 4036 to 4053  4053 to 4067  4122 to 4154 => 1.0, 27.8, 27.9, 27.8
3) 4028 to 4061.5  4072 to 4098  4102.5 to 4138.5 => -1.8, 26.8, 26.5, 26.6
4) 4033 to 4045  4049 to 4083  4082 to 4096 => 2.1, 27.3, 29.7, 28.6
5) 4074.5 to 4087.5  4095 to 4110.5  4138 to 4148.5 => 2.2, 27.5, 29.4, 28.2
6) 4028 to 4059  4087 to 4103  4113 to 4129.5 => 0.5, 27.1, 27.6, 27.4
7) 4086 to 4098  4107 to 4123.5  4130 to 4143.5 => 0.6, 29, 28.1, 28.5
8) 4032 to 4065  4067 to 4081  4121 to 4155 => 0.3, 26.9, 28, 27.2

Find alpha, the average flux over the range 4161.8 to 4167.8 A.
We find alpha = 31.7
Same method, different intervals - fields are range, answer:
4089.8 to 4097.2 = 29.6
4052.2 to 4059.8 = 27.2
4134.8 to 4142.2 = 28.9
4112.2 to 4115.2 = 26.6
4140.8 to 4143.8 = 31.4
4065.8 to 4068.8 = 26.2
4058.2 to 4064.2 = 23.6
